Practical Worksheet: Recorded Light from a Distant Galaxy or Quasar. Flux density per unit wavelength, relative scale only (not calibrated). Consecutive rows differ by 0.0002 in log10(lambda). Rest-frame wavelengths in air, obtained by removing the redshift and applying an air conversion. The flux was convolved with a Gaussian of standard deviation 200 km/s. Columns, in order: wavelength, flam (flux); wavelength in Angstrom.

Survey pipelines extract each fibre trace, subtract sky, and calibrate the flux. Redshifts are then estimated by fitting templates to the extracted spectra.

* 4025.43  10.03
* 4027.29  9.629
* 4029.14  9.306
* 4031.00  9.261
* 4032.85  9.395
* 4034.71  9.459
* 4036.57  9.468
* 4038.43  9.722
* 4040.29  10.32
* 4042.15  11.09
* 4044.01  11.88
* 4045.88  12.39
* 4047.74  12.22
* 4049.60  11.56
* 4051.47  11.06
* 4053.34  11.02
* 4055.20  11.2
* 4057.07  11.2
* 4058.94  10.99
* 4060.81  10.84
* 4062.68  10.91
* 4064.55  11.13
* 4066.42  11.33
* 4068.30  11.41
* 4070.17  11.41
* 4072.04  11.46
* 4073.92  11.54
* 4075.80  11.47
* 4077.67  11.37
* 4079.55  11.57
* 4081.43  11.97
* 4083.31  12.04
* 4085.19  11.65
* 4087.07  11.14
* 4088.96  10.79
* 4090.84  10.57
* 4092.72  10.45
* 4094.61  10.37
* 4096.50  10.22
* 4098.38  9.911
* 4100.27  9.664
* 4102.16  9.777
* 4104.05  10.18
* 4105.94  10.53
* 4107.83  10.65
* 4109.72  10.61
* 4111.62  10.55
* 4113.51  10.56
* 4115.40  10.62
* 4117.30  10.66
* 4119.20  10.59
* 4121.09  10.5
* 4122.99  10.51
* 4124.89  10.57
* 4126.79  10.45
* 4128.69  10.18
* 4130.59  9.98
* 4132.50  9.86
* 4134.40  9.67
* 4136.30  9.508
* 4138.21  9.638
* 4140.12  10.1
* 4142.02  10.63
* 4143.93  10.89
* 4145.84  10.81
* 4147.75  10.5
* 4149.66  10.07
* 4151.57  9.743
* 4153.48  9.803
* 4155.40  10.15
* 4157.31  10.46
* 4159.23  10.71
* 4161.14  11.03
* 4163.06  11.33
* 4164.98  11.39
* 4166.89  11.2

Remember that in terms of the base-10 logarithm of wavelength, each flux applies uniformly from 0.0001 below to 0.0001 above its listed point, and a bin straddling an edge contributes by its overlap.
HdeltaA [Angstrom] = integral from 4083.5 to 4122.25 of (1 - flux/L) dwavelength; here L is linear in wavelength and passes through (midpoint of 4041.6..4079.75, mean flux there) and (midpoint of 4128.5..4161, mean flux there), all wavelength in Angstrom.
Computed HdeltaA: 0.9 Angstrom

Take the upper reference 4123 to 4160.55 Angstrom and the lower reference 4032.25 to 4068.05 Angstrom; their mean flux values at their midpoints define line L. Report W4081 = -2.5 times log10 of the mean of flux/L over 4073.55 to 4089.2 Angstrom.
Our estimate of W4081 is -0.08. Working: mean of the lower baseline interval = 10.9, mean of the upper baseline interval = 10.2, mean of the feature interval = 11.5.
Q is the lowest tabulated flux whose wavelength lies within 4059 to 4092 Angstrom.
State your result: 10.57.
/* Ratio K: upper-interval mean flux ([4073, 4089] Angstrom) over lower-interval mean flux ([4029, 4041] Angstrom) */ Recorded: 1.21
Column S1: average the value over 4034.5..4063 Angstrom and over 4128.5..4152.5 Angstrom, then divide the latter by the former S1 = 0.9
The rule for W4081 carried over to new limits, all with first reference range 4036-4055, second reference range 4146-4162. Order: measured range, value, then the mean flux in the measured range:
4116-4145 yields 0.026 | 10.3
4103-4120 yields 0.009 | 10.5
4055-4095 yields -0.033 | 11.2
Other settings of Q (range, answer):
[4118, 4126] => 10.5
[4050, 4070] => 10.84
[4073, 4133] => 9.664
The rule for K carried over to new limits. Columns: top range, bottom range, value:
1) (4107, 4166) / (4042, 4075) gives 0.92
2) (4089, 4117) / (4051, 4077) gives 0.92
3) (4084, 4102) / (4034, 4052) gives 0.96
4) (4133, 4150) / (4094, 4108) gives 1.01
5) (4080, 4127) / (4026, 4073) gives 0.99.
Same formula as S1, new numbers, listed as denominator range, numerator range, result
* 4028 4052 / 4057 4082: 1.08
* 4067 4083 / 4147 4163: 0.90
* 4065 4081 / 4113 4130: 0.92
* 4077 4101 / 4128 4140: 0.90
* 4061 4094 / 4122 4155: 0.90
